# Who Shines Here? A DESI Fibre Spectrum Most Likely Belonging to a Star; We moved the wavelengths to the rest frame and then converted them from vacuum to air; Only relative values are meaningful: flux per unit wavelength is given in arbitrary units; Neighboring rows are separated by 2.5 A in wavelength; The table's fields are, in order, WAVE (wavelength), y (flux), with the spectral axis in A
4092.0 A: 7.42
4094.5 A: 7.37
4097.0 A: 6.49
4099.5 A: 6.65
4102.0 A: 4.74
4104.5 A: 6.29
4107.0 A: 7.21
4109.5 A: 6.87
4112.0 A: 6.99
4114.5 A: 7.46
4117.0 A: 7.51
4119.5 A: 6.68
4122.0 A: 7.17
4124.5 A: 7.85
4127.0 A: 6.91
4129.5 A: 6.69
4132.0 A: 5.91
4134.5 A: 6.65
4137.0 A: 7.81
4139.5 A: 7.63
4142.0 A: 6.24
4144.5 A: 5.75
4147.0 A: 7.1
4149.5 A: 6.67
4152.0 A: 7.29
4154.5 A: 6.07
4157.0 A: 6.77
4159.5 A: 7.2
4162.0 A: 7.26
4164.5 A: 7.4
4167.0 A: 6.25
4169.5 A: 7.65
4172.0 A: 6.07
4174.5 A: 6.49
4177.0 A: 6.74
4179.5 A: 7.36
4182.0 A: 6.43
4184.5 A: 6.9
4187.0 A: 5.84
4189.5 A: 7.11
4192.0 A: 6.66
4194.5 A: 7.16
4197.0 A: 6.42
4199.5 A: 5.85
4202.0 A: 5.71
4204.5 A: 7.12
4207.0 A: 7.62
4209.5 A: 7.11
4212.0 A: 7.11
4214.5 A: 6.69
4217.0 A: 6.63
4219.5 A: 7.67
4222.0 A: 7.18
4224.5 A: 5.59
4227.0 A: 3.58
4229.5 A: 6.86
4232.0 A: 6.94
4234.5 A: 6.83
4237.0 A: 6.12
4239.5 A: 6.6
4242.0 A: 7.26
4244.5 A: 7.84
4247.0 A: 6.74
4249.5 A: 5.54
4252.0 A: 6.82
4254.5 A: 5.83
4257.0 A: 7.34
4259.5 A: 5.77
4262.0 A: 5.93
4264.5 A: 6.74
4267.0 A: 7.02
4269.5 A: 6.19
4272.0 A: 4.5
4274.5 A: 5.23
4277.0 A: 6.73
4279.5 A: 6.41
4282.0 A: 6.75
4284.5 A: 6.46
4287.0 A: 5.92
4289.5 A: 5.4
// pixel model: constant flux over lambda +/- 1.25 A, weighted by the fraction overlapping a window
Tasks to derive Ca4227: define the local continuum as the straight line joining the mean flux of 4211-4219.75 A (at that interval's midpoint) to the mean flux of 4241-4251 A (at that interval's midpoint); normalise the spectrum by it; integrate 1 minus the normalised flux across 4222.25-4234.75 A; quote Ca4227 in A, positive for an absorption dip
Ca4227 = 1.6 A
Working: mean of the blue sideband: 6.95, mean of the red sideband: 6.83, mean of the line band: 5.99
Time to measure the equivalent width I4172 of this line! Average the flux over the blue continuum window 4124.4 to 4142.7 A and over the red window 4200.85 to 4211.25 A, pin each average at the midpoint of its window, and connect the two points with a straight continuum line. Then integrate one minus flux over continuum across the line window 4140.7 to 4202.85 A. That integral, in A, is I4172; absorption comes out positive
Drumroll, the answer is 2.3 A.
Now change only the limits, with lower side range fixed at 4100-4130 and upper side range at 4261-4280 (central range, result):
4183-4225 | -2.2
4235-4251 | -1.2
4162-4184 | -0.9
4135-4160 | -0.5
